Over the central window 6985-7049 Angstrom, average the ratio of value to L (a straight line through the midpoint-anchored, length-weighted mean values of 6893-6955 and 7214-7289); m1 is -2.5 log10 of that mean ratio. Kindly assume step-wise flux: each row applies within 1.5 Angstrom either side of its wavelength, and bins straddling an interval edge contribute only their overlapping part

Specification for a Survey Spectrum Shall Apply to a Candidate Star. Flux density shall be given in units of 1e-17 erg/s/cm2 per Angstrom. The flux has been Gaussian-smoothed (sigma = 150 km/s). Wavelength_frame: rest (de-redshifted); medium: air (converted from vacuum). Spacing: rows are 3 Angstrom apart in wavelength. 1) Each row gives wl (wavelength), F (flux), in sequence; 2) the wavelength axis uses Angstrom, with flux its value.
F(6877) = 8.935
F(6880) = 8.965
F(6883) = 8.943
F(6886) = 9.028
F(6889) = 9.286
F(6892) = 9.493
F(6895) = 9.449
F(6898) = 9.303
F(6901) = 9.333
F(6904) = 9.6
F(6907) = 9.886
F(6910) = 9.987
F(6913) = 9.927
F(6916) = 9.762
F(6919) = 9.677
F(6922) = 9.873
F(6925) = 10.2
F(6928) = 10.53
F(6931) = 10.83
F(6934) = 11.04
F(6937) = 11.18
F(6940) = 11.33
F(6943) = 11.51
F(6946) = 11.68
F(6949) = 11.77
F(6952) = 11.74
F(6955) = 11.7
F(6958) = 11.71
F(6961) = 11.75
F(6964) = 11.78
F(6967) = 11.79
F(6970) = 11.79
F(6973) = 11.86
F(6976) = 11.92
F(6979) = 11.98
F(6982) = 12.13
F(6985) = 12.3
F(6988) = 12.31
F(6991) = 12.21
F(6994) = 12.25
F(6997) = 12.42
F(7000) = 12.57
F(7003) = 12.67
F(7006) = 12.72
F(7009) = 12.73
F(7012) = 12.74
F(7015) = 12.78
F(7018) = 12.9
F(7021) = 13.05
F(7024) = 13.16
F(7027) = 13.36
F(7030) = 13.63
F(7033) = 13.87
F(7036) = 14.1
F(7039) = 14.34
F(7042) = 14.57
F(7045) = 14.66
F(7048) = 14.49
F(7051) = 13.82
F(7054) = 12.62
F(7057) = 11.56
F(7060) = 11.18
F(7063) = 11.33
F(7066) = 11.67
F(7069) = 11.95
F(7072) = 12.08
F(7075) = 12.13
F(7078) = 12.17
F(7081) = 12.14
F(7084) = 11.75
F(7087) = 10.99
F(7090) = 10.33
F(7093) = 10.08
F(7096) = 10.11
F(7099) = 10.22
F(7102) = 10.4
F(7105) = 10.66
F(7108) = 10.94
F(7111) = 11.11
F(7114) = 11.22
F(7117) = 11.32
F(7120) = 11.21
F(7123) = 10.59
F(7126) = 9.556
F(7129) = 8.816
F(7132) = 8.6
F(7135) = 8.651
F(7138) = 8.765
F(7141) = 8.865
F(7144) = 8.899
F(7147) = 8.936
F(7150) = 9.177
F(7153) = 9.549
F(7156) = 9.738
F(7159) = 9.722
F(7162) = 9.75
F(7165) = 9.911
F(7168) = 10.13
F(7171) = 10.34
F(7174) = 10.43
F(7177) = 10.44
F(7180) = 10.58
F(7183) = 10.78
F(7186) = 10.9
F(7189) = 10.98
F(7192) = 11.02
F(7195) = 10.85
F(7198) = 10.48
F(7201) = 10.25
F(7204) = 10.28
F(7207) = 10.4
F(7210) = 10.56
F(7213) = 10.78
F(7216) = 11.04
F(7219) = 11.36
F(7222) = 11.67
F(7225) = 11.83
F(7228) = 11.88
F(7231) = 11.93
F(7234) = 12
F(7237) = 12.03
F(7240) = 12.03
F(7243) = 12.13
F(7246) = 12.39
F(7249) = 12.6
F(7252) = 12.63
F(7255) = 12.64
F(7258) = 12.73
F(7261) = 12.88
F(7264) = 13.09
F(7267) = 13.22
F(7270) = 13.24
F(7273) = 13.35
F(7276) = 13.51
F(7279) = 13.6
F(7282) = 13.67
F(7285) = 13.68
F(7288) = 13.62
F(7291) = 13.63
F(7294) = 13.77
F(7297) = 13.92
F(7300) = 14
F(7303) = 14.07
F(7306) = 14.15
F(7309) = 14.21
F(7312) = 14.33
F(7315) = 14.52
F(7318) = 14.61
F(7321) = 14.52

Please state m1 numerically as -0.19 mag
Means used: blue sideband 10.5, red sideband 12.6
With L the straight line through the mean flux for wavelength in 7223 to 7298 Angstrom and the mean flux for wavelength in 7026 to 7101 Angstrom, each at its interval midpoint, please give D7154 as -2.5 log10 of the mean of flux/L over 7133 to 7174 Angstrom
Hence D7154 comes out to 0.31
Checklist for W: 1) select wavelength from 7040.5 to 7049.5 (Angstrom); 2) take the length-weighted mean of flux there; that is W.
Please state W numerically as 14.6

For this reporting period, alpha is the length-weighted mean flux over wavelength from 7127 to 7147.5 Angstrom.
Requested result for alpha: 8.8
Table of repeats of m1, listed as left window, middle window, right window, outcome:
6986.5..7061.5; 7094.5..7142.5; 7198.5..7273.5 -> 0.241 mag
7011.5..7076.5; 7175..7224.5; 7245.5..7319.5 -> 0.231 mag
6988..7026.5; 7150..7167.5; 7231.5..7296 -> 0.304 mag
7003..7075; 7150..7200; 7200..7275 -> 0.191 mag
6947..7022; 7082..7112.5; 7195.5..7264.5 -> 0.124 mag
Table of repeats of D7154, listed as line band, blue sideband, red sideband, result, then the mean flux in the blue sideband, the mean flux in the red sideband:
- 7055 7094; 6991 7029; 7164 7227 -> 0.050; 12.8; 10.7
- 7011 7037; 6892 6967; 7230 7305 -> -0.173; 10.6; 13.1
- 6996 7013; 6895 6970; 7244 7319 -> -0.121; 10.7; 13.5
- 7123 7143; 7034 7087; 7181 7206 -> 0.275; 12.7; 10.7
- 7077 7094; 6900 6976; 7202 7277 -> 0.022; 10.9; 12.1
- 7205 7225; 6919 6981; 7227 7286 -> 0.144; 11.4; 12.8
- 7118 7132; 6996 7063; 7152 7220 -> 0.159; 13.1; 10.4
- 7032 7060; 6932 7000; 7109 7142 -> -0.246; 11.8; 9.91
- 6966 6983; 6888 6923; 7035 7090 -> -0.094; 9.63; 12.6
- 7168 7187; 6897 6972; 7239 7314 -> 0.195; 10.8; 13.3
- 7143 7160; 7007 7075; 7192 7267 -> 0.294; 13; 11.7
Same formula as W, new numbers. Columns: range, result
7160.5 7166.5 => 9.83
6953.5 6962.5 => 11.7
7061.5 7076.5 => 11.8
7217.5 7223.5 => 11.5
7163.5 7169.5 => 10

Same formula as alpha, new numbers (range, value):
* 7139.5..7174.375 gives 9.59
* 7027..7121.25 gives 12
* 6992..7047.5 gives 13.3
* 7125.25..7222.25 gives 10.1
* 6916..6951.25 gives 10.8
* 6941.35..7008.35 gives 12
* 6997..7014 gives 12.7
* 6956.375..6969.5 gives 11.8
